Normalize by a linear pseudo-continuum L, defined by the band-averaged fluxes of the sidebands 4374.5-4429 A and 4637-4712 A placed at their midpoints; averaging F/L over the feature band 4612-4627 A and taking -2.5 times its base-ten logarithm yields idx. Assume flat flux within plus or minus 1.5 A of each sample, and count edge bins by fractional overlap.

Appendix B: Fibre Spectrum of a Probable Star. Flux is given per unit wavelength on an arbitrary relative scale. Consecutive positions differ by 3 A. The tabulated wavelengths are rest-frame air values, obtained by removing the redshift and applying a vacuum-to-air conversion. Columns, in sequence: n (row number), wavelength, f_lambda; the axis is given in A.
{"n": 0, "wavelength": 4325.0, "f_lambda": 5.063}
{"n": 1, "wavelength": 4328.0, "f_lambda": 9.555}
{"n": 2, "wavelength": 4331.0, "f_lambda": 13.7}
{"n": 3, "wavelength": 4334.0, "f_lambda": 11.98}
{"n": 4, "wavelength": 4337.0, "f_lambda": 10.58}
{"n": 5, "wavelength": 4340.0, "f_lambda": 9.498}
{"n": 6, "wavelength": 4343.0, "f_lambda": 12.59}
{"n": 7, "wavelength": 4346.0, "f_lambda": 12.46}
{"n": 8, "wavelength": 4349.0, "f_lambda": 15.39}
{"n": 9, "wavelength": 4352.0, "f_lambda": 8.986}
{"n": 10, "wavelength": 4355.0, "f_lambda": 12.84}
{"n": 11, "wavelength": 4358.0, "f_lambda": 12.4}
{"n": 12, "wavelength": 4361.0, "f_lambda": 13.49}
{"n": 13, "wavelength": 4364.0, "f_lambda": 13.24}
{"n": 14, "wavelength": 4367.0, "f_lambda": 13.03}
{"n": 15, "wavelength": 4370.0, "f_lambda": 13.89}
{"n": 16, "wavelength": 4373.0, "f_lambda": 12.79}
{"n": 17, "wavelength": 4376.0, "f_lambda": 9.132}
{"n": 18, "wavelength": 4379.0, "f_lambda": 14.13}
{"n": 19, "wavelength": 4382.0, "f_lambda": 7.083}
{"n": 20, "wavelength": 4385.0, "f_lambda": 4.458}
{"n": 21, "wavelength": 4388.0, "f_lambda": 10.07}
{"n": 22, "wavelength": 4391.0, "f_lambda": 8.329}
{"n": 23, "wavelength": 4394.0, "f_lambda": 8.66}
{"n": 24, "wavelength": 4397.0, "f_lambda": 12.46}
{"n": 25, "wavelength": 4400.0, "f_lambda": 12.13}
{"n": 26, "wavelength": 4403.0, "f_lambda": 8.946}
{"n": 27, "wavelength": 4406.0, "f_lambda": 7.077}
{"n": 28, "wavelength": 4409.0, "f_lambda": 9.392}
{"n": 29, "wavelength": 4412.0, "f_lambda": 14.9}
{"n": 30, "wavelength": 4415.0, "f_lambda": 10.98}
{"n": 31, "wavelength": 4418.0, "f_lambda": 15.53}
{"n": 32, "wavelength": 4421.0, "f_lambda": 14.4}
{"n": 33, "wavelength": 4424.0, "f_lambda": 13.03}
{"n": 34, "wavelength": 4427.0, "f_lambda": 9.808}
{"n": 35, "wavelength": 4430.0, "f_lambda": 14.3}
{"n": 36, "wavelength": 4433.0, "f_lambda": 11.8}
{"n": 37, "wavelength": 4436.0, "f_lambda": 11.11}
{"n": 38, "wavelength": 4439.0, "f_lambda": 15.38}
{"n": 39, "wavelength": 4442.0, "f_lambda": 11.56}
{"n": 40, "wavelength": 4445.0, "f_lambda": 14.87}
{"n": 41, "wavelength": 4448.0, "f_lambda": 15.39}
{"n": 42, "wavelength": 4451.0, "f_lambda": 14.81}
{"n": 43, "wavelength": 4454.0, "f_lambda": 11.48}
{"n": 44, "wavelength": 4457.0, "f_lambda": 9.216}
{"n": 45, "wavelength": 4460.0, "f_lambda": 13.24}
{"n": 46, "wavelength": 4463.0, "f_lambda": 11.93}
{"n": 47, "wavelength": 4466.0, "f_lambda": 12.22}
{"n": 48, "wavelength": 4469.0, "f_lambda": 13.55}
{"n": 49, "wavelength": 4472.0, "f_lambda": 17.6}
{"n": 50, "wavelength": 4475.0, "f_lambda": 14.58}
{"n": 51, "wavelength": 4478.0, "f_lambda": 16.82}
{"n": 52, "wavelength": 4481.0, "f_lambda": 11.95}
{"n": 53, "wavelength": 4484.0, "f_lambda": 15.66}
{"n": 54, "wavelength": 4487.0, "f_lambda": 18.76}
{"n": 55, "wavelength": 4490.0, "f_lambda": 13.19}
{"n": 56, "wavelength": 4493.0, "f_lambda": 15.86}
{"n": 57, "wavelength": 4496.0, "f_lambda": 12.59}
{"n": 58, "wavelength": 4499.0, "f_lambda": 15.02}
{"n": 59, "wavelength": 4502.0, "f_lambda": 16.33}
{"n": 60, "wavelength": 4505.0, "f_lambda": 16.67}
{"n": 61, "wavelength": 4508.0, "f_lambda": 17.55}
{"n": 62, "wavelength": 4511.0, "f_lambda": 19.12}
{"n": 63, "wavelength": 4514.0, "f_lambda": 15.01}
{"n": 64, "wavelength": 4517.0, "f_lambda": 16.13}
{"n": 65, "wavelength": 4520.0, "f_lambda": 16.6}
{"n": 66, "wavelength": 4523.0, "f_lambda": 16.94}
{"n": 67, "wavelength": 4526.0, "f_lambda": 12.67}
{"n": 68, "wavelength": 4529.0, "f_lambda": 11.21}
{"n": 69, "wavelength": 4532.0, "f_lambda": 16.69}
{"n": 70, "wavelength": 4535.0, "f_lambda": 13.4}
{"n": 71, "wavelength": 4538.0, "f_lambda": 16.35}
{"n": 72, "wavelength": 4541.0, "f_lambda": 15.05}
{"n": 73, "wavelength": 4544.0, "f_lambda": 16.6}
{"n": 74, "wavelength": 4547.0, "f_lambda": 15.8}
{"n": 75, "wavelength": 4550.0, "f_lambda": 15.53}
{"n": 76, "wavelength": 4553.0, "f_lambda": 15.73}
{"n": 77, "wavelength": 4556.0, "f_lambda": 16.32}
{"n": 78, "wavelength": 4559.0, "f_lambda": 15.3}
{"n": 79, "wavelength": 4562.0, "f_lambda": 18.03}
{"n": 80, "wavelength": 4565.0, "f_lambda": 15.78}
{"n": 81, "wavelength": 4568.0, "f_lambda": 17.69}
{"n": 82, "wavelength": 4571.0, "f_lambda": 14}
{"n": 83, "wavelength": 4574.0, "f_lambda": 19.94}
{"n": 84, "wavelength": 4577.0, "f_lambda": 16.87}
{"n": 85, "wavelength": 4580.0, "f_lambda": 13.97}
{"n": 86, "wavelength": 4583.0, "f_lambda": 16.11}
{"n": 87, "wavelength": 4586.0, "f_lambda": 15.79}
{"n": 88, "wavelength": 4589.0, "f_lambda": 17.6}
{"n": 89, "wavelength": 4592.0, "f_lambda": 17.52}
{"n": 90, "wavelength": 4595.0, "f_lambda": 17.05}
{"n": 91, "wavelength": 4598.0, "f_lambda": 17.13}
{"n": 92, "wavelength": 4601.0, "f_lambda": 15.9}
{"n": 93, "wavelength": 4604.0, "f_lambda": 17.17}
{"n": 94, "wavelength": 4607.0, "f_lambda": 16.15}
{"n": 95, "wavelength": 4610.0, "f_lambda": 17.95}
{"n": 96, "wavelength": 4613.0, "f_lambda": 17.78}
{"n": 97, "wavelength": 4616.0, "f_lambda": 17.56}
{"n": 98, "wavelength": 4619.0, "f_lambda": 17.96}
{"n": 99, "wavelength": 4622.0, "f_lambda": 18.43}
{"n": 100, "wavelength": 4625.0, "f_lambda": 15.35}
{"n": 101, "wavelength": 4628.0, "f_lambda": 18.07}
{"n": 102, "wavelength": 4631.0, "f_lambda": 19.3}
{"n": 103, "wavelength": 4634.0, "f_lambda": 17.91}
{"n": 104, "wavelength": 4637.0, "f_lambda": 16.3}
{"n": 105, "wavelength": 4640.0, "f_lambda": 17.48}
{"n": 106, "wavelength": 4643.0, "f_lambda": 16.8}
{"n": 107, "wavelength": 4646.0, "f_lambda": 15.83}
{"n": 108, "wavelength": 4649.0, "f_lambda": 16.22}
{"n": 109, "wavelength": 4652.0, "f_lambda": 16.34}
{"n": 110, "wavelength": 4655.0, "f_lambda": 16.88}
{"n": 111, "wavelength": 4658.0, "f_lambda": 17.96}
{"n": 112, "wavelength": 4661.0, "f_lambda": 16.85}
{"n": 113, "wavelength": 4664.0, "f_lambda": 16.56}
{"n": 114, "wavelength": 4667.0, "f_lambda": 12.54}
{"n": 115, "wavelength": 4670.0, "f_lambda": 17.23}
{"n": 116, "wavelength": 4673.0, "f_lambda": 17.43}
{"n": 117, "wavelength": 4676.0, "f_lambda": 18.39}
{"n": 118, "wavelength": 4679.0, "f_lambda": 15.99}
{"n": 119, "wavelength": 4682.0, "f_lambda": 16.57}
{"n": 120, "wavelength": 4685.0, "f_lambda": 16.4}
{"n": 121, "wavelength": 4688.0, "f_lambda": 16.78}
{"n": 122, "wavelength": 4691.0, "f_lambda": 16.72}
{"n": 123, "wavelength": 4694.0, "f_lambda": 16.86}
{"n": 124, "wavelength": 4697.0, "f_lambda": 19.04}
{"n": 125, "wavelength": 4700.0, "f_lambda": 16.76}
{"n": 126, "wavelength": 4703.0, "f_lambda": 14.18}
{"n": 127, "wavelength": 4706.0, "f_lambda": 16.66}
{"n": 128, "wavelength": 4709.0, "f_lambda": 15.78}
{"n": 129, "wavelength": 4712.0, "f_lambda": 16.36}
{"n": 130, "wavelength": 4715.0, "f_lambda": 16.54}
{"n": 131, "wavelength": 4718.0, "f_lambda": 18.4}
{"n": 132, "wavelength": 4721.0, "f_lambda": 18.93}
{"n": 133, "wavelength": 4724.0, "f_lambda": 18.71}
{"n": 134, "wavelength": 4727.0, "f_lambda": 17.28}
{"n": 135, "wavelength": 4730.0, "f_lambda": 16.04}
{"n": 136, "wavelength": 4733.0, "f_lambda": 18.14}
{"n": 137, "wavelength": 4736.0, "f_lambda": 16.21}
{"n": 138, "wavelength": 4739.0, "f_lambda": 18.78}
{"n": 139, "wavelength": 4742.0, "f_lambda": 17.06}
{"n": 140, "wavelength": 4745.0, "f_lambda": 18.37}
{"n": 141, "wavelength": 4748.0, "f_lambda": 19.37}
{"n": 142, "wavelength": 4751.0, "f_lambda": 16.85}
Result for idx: -0.14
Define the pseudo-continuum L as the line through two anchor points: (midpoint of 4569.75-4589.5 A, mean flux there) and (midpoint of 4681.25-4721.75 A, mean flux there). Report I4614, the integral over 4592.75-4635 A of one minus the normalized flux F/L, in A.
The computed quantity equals -2.5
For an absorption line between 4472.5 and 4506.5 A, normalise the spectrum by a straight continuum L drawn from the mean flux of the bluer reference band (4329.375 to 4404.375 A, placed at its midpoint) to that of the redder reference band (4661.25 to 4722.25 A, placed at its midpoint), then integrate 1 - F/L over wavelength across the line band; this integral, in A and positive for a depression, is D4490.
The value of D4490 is -5.0 A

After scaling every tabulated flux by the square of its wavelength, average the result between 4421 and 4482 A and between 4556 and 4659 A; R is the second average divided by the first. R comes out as 1.37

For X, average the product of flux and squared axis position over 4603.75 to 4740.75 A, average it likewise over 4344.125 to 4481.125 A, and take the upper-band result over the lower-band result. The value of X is 1.56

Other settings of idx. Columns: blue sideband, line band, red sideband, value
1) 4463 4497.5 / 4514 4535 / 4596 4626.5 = 0.04 mag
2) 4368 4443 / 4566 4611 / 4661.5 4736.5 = -0.14 mag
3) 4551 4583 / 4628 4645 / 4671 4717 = -0.06 mag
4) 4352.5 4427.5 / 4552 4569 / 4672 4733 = -0.14 mag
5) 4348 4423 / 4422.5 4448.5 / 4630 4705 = -0.05 mag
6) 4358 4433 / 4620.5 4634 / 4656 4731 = -0.14 mag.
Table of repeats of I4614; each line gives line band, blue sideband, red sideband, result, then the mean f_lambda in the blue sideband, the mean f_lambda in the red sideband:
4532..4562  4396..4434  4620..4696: -2.3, 11.9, 16.9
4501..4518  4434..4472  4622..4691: -3.3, 13.1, 16.8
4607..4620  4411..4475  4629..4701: -1.3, 13.2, 16.9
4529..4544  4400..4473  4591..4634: 0.2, 12.6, 17.4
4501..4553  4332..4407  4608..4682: -4.6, 11.1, 17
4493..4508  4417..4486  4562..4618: -0.8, 13.5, 16.8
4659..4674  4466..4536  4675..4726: 0.5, 15.3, 17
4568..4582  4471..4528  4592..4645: 0.3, 15.7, 17.3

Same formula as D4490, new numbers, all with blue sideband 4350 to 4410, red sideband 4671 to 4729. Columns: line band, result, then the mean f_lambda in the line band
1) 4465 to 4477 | -2.1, 14.7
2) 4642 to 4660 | -0.7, 16.7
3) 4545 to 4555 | -1.2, 15.8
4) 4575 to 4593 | -2.0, 16.4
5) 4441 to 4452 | -2.1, 14.2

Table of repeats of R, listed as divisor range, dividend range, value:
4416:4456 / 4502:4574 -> 1.26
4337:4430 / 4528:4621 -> 1.56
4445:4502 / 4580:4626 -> 1.26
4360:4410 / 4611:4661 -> 1.84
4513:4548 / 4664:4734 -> 1.19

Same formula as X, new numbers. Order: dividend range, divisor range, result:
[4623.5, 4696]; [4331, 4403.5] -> 1.70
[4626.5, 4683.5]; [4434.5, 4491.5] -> 1.32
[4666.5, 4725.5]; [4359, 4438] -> 1.70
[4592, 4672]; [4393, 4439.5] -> 1.58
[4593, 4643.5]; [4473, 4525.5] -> 1.16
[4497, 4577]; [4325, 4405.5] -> 1.56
